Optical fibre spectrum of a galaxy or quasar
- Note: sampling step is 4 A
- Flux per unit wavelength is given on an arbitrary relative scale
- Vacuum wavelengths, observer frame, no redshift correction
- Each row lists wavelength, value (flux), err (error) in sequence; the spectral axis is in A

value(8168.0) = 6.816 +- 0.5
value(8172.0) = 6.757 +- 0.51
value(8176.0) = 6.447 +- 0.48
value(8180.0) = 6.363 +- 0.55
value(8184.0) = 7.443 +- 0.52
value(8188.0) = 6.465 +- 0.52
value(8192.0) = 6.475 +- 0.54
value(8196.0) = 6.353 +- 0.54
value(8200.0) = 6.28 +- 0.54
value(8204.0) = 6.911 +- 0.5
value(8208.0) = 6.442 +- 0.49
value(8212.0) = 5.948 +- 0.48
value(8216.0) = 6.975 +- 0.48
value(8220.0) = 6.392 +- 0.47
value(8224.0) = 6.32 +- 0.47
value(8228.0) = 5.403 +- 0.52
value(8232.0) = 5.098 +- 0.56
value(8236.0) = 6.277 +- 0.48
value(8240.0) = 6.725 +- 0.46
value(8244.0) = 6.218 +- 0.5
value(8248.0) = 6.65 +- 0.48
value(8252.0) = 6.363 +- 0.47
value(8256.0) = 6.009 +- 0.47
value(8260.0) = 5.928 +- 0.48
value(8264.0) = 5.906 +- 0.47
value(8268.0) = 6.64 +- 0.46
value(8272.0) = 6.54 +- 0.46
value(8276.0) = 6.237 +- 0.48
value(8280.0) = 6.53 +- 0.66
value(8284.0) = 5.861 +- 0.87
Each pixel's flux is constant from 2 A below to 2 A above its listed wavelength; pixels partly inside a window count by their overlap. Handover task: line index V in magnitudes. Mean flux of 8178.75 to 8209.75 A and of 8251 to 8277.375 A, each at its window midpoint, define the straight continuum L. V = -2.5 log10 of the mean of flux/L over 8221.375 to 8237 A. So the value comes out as 0.12 mag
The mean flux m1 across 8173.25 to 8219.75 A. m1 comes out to 6.55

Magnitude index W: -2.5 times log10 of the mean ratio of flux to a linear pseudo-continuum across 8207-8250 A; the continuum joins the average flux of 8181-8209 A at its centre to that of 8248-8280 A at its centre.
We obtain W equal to 0.04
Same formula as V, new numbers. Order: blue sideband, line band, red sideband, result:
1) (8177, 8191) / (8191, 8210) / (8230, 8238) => -0.020 mag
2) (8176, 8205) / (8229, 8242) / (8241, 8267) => 0.060 mag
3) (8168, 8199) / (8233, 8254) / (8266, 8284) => 0.017 mag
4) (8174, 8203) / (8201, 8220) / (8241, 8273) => -0.011 mag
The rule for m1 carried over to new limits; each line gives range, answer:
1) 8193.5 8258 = 6.27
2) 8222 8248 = 6.06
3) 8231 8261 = 6.2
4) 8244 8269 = 6.23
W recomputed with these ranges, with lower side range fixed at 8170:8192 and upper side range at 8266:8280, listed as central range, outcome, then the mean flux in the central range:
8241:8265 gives 0.053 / 6.21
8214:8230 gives 0.053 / 6.27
